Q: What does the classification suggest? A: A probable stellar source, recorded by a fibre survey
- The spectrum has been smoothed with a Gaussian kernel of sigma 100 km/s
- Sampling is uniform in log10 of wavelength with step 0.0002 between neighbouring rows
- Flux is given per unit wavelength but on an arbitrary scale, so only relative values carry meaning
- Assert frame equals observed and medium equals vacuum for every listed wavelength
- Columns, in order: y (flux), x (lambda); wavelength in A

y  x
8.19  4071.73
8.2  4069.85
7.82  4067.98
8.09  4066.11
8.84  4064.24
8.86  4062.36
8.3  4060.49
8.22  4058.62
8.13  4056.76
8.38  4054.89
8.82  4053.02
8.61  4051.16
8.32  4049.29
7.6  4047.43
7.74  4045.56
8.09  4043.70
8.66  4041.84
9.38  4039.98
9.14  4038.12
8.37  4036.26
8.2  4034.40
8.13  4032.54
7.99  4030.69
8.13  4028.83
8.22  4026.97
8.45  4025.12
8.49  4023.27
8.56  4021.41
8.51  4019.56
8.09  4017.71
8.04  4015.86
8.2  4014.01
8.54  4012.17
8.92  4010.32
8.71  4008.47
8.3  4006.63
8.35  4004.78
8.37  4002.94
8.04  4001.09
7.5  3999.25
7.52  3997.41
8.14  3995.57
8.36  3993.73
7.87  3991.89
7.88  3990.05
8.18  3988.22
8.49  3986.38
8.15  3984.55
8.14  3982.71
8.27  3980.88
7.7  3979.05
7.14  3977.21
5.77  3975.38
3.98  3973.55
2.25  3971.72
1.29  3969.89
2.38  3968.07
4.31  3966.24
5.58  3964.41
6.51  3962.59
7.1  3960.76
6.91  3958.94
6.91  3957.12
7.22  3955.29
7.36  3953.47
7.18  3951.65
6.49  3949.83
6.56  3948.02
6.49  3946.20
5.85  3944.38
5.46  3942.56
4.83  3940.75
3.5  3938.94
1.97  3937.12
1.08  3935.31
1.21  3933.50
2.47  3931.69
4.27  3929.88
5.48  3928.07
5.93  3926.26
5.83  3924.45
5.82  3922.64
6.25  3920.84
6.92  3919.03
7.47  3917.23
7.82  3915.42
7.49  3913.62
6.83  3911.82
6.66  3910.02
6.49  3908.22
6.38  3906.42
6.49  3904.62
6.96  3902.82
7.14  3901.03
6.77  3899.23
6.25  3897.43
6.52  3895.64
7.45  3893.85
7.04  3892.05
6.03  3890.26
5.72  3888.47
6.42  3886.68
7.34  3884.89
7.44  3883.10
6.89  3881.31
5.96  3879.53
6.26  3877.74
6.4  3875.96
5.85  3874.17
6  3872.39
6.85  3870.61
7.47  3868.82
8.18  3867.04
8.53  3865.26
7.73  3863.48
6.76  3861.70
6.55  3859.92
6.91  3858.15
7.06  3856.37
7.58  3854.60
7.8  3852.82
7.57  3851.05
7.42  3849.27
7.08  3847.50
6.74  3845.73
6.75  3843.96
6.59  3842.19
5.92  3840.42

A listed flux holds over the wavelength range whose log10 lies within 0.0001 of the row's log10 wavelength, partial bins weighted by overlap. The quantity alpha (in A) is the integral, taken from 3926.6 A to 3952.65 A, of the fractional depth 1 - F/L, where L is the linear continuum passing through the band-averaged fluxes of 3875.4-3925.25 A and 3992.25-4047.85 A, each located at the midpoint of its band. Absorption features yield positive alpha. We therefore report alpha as 9.7 A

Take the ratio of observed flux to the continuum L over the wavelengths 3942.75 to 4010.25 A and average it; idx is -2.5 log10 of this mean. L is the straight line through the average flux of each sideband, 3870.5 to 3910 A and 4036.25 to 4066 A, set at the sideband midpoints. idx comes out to 0.117 mag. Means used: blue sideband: 6.57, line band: 6.83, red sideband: 8.46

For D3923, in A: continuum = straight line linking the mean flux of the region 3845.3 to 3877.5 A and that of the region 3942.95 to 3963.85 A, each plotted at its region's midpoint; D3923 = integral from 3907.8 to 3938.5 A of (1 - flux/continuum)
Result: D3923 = 7.3 A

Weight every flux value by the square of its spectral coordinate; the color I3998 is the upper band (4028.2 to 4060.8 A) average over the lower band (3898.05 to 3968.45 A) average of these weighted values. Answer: 1.5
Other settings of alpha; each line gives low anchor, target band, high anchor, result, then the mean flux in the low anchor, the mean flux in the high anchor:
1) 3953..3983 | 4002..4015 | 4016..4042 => -1.65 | 5.74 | 8.43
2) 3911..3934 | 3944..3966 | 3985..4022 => 0.34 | 5.75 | 8.23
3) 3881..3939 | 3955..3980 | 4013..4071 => 5.88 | 5.91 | 8.34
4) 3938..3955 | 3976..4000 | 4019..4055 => -2.80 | 6.01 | 8.39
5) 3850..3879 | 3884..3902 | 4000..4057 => 1.56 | 7.08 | 8.37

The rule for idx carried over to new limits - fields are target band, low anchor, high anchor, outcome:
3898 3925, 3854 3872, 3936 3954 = -0.09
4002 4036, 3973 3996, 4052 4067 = -0.05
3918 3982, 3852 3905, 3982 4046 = 0.40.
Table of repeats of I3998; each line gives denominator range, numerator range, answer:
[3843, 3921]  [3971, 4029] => 1.20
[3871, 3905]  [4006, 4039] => 1.36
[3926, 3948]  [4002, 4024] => 2.14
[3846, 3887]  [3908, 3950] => 0.78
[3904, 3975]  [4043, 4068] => 1.63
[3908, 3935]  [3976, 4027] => 1.50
